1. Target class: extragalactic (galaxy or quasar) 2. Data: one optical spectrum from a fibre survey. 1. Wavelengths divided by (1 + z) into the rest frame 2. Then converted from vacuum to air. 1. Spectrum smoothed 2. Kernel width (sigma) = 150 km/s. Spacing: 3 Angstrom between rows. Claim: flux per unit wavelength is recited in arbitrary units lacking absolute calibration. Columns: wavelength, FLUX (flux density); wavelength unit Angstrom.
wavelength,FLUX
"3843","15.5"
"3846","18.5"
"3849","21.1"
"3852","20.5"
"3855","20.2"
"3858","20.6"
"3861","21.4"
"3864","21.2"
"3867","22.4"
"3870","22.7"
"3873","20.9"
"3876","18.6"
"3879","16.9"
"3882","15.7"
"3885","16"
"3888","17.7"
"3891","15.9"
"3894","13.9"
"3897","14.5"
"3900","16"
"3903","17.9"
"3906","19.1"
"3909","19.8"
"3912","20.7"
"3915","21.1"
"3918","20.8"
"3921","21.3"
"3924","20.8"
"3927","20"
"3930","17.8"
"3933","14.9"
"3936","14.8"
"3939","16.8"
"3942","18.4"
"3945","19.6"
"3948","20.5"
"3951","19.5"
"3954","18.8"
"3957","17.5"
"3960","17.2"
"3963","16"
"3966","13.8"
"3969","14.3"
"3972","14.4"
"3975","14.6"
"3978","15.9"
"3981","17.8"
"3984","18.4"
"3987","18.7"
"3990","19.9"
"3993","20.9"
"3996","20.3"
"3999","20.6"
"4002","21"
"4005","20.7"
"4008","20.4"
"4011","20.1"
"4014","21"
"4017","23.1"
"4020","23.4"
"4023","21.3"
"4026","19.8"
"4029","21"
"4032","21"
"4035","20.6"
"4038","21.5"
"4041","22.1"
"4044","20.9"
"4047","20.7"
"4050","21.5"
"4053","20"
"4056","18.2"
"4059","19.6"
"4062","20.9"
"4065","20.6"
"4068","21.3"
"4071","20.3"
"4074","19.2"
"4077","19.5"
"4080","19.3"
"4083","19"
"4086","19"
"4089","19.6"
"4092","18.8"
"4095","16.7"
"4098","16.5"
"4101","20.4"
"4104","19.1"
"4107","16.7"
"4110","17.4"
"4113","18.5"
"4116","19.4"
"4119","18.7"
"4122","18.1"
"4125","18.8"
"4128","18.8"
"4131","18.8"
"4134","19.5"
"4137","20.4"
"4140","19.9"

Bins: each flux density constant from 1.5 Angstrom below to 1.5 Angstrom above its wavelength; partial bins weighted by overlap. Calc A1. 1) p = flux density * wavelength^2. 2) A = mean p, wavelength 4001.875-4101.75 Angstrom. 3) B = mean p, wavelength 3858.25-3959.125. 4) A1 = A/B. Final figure 1.17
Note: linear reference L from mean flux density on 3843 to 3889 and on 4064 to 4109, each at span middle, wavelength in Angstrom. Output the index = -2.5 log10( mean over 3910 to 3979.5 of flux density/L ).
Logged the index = 0.09 mag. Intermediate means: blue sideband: 19.5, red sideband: 19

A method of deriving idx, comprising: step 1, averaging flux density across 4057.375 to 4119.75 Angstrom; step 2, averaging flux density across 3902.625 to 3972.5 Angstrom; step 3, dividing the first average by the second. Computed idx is 1.0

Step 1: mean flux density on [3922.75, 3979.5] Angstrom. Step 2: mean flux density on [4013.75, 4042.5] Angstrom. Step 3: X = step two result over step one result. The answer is 1.3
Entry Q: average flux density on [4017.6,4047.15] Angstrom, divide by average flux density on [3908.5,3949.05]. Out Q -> 1.1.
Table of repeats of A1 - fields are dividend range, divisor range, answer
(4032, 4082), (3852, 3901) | 1.21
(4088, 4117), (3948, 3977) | 1.19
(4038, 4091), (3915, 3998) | 1.18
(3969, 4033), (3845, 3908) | 1.12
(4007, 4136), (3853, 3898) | 1.17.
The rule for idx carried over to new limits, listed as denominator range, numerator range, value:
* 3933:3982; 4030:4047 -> 1.26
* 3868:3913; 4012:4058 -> 1.18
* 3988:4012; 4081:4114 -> 0.90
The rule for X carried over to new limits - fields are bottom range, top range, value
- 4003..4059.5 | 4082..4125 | 0.88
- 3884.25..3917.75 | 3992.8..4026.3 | 1.19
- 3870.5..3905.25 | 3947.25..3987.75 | 0.99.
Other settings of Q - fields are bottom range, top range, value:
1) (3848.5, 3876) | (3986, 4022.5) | 0.99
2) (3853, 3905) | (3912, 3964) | 1.01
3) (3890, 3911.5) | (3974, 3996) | 1.08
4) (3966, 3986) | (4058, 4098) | 1.23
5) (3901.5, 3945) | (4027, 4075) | 1.09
